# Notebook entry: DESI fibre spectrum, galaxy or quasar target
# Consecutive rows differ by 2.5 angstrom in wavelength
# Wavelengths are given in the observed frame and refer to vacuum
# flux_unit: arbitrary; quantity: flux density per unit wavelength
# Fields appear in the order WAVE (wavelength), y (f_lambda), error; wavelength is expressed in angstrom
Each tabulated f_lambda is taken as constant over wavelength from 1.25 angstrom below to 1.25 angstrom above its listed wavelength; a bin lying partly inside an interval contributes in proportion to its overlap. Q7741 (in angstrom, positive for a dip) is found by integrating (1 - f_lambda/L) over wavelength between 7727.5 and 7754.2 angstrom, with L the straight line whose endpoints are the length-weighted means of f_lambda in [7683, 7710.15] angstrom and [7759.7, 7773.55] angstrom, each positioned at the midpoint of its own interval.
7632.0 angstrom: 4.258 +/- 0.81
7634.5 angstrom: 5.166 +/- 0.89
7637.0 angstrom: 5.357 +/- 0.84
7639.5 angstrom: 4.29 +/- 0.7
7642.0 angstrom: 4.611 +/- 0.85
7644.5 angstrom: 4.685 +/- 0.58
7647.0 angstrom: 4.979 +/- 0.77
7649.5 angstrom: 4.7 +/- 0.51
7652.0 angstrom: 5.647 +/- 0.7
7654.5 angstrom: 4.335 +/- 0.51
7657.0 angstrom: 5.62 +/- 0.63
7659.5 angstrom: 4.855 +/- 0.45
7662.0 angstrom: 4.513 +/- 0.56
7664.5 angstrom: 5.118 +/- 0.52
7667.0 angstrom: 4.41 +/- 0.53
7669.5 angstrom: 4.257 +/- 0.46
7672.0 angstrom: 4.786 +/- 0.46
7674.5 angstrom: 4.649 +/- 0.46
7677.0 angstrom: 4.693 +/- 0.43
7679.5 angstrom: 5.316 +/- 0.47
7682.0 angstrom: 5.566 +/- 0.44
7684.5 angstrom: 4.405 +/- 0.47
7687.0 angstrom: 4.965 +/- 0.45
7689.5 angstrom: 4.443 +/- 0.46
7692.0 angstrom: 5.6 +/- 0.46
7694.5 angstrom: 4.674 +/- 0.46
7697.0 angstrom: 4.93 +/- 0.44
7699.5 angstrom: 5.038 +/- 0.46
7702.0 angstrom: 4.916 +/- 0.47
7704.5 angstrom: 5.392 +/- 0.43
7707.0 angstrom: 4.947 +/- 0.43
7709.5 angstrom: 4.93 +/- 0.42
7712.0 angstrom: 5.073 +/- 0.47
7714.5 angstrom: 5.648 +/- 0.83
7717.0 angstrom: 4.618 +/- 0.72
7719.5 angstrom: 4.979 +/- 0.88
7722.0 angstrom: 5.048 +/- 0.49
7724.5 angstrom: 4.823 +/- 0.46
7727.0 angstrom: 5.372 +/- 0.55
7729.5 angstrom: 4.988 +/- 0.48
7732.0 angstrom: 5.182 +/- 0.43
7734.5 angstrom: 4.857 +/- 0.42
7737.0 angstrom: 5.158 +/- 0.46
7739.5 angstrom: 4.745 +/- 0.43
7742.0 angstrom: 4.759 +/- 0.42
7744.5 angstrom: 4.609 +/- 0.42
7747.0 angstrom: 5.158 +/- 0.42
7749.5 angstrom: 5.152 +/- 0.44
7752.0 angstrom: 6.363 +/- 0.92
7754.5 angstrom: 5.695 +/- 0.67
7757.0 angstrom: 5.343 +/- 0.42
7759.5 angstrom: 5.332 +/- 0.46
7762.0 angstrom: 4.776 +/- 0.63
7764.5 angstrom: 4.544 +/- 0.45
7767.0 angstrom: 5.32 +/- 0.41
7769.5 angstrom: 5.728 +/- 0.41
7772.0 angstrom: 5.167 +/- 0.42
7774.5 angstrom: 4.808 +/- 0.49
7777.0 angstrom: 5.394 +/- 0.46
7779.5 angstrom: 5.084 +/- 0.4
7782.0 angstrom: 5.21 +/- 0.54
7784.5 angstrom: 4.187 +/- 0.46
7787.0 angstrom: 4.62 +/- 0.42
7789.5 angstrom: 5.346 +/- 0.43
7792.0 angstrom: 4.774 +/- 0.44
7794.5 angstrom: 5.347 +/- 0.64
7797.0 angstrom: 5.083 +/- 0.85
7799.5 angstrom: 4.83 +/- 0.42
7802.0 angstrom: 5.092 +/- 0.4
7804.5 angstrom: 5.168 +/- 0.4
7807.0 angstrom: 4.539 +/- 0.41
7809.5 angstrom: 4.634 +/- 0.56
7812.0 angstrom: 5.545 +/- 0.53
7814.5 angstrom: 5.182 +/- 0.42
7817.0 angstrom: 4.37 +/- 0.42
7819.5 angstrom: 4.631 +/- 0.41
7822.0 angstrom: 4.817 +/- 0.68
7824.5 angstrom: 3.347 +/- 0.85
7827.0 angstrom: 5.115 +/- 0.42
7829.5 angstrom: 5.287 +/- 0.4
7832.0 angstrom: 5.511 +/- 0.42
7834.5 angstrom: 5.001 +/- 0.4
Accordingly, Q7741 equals -0.39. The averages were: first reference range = 4.94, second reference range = 5.12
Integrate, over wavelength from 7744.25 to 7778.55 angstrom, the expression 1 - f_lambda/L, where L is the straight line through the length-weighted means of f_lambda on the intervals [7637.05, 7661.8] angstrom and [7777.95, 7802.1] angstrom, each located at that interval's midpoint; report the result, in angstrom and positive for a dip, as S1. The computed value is -2.2 angstrom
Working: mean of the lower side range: 4.87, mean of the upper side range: 4.96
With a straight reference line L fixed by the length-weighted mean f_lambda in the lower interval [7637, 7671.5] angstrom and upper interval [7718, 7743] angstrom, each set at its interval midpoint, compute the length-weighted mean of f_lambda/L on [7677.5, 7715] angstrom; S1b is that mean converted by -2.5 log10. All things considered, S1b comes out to -0.03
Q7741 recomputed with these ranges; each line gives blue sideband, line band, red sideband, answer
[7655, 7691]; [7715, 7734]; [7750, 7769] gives 0.4 angstrom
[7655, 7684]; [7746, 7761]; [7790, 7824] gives -1.9 angstrom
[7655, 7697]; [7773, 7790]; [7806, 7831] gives -0.5 angstrom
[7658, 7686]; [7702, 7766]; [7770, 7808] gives -2.6 angstrom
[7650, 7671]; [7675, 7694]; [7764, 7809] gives -0.4 angstrom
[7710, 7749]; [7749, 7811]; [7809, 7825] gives -3.4 angstrom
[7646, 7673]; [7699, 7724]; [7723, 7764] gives -0.2 angstrom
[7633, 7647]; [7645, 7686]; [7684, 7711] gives 0.1 angstrom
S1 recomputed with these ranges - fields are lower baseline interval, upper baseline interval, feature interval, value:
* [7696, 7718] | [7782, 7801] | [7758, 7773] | -0.6 angstrom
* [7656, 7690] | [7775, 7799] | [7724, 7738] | -0.5 angstrom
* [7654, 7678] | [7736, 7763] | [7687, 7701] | -0.1 angstrom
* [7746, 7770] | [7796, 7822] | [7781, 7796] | 0.5 angstrom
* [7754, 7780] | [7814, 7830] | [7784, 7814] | -0.6 angstrom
